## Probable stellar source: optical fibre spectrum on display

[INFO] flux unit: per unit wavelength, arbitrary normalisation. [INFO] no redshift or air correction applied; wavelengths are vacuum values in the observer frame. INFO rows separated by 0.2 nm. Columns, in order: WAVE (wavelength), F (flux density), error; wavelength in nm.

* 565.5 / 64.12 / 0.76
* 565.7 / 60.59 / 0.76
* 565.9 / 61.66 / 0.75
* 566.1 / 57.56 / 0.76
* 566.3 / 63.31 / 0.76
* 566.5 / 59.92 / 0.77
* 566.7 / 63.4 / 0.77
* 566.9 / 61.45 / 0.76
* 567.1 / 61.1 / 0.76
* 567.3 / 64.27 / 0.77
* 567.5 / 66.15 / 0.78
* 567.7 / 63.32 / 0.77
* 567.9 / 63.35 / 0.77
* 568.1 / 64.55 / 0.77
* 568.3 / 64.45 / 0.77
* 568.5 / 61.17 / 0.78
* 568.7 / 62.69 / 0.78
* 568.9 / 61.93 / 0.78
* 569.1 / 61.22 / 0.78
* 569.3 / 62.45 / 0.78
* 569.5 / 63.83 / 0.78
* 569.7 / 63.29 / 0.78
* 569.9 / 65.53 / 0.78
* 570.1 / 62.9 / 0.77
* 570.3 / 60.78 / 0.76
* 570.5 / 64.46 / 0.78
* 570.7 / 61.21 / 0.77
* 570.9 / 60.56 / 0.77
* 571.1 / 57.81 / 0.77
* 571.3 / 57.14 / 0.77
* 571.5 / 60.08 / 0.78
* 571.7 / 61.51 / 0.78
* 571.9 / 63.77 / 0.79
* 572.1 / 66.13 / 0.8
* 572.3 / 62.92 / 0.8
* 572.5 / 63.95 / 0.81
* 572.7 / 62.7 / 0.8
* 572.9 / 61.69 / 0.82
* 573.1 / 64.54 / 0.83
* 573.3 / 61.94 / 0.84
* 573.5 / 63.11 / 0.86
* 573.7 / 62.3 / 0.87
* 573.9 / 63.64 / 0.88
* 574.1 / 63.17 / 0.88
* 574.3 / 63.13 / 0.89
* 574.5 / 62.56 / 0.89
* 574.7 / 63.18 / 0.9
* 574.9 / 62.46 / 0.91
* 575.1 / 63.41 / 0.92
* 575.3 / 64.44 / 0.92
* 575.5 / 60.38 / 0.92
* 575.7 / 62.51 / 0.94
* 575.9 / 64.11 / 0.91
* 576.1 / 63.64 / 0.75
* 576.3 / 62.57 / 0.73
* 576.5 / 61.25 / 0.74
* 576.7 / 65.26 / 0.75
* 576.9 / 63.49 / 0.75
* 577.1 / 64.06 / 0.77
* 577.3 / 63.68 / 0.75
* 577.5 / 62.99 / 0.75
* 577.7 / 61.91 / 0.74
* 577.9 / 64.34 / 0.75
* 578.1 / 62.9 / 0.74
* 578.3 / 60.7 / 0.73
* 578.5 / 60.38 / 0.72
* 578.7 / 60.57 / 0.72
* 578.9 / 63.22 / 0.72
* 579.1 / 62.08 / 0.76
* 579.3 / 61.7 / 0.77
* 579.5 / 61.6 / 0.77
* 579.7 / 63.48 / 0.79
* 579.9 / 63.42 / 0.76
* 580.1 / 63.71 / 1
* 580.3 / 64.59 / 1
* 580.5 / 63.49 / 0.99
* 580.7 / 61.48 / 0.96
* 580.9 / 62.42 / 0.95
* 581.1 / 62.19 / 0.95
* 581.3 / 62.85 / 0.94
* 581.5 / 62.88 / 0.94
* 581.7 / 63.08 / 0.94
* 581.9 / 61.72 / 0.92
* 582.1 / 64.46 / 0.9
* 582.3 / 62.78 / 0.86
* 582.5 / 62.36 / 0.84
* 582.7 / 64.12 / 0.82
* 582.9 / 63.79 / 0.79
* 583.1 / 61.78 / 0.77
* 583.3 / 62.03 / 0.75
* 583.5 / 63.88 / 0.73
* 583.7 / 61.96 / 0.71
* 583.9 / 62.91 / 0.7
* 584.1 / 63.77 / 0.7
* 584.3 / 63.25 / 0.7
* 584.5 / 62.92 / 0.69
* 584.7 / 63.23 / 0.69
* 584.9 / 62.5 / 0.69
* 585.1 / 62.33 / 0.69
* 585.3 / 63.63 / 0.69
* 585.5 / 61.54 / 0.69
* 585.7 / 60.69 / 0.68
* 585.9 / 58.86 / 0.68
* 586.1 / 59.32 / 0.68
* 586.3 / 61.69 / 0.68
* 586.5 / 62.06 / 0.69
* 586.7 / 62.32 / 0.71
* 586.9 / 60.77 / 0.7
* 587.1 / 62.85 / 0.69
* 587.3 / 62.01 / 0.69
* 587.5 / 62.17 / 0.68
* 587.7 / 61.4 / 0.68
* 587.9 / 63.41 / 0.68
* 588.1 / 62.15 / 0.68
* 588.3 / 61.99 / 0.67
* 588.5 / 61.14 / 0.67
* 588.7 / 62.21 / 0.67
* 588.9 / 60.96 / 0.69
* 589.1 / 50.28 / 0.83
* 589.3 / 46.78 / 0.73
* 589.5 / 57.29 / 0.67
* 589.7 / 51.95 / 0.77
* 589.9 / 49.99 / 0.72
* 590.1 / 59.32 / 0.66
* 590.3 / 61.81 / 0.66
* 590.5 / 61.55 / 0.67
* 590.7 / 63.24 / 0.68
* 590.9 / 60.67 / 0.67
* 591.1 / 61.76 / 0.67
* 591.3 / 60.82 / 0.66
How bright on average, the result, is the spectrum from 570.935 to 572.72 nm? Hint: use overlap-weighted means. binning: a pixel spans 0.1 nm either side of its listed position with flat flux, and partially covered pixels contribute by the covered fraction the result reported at 61.7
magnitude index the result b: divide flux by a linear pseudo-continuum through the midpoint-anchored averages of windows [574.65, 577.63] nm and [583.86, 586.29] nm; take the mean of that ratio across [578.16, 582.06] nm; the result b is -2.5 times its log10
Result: 0.00 mag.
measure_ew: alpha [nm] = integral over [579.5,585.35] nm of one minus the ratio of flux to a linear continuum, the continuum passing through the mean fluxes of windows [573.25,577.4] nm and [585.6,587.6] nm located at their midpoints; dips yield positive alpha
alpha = -0.10 nm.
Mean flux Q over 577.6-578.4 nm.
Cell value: 62.5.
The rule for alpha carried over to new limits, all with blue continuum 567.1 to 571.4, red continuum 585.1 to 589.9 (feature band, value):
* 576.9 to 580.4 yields -0.09 nm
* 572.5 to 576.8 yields -0.09 nm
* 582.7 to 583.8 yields -0.04 nm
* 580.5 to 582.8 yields -0.08 nm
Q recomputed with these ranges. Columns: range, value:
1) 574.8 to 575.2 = 62.9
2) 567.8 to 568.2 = 64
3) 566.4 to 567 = 61.6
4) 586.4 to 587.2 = 62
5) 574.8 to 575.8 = 62.6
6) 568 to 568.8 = 63.2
